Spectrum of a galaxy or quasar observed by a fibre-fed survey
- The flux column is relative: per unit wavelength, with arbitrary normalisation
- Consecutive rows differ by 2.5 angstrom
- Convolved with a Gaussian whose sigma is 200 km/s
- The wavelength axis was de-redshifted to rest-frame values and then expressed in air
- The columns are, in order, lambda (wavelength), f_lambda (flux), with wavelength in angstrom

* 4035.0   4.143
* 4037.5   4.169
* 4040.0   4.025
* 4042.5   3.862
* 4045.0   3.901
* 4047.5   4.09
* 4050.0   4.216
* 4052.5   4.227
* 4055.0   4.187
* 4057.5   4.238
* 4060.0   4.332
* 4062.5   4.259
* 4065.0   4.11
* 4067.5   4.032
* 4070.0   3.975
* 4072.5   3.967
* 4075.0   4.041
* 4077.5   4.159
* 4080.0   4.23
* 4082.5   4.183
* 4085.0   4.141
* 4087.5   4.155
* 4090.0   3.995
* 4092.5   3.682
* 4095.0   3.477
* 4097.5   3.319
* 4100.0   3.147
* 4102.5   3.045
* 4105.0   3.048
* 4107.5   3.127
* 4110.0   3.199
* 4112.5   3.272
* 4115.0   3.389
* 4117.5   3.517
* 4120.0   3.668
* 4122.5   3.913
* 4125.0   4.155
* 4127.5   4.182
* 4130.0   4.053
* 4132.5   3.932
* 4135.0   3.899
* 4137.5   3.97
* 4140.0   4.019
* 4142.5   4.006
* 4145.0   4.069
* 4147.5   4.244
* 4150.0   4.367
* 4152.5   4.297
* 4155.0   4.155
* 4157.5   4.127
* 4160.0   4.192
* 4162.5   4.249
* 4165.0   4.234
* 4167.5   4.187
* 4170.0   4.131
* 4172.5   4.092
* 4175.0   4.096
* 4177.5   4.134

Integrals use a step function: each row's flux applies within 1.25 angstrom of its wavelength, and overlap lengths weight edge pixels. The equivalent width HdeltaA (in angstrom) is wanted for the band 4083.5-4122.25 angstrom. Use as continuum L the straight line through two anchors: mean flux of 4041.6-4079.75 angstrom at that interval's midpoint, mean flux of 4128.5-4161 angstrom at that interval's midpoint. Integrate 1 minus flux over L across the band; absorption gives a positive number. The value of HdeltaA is 5.8 angstrom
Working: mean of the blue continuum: 4.11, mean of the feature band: 3.49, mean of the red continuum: 4.1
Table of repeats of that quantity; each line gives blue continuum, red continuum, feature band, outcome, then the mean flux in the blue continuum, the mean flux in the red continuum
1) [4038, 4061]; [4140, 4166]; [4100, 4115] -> 3.6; 4.12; 4.19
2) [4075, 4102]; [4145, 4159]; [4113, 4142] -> 1.5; 3.84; 4.22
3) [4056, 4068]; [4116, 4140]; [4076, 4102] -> 1.7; 4.2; 3.92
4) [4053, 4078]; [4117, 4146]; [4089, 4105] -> 2.6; 4.13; 3.96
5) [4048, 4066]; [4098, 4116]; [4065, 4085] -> -1.3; 4.22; 3.18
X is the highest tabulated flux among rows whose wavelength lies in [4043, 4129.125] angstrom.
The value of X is 4.332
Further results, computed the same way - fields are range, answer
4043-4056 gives 4.227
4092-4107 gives 3.682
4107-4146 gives 4.182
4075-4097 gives 4.23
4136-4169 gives 4.367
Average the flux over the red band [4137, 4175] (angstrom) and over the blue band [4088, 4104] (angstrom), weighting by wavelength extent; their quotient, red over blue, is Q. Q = 1.20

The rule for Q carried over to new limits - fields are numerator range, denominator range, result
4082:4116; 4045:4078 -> 0.85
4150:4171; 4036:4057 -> 1.03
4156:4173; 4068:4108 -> 1.11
